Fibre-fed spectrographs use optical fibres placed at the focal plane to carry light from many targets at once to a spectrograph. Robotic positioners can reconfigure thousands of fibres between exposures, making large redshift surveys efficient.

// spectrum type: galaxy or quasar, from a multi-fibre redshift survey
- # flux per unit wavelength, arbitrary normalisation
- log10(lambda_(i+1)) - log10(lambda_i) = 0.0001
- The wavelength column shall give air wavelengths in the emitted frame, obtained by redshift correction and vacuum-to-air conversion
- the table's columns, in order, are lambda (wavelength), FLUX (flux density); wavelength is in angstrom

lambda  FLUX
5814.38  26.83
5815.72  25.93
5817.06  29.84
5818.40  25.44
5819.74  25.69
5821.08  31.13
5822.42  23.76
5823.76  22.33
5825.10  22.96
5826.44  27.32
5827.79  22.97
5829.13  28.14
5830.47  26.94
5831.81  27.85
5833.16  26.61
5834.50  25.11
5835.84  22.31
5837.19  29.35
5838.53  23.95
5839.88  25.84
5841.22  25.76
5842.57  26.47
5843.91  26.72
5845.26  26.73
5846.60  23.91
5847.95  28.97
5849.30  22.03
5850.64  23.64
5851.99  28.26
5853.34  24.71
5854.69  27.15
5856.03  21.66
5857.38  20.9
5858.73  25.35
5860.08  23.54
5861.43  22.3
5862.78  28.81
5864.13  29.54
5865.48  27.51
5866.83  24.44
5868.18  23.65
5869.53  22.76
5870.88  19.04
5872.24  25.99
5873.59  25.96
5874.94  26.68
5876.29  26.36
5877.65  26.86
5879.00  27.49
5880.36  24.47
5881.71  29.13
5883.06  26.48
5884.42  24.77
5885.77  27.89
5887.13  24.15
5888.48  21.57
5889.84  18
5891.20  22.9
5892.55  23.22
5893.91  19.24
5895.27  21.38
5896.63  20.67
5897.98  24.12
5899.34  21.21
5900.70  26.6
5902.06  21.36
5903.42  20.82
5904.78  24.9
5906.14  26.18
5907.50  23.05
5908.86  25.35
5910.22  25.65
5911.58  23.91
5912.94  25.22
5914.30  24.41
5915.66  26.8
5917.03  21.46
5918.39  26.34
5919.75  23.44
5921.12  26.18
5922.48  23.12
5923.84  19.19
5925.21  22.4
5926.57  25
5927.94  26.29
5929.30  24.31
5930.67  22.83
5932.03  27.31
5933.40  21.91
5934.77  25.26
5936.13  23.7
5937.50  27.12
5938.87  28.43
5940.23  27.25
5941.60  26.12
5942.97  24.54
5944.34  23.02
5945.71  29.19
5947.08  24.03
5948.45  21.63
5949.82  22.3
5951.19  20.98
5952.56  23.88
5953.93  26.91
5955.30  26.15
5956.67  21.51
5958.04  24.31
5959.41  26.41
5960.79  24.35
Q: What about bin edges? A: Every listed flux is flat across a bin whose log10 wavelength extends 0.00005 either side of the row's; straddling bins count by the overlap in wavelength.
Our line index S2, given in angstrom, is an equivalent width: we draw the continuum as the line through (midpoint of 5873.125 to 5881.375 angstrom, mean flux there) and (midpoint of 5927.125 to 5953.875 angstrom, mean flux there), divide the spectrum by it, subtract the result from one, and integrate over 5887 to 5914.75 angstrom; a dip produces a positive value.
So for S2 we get 3.0 angstrom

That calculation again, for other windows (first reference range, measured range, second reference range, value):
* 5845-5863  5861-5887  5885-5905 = -2.4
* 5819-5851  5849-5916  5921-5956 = 2.2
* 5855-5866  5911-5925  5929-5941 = 0.7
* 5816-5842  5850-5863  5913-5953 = 0.5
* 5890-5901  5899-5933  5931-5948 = -0.7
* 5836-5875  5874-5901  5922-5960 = 0.8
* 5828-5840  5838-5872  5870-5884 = 1.3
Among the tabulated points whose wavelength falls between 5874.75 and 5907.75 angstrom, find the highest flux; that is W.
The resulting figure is 29.13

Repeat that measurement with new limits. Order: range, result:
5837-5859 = 29.35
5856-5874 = 29.54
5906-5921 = 26.8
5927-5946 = 29.19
